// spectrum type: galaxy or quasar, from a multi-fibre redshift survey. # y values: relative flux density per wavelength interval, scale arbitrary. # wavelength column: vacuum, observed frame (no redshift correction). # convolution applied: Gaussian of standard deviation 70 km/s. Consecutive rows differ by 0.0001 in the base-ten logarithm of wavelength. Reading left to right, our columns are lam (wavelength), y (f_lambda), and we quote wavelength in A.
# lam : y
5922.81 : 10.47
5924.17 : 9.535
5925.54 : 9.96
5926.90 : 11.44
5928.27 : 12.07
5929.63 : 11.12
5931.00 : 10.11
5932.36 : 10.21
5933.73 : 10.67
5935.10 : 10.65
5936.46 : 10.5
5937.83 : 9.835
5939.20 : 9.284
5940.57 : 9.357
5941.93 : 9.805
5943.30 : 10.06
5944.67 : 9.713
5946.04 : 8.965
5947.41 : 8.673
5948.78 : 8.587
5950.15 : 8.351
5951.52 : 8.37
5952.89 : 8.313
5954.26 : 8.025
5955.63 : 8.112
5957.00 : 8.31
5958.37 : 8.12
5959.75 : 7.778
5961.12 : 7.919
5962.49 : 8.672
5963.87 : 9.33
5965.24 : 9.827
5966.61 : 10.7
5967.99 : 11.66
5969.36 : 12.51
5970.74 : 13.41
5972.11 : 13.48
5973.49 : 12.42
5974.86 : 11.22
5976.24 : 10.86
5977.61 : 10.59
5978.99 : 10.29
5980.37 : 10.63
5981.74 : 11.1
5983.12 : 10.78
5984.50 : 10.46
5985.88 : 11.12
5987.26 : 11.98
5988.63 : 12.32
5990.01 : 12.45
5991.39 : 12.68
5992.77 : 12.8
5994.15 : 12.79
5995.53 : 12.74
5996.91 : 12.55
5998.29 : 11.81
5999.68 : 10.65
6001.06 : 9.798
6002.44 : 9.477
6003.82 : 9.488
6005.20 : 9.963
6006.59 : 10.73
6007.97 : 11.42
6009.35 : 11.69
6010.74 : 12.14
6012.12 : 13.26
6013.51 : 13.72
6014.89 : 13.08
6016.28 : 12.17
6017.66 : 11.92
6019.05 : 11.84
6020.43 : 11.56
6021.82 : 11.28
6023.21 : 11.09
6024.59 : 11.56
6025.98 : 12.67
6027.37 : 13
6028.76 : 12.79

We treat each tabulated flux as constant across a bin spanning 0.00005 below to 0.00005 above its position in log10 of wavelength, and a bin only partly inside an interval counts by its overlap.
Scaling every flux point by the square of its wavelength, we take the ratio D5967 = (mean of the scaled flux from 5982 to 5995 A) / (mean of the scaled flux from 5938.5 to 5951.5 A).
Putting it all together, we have 1.32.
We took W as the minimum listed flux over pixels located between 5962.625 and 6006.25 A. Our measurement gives 9.33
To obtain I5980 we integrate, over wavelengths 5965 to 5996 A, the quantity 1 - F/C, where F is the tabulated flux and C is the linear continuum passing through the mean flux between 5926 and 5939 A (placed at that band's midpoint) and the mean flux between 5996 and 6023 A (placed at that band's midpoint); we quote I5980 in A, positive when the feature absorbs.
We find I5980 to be -1.44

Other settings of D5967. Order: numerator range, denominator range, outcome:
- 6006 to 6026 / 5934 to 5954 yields 1.32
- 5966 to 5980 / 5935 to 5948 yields 1.22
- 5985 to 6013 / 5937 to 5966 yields 1.33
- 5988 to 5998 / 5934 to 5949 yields 1.33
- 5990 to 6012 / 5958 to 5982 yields 1.09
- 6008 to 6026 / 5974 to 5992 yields 1.09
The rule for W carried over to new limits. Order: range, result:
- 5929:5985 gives 7.778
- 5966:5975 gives 10.7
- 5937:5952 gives 8.351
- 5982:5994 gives 10.46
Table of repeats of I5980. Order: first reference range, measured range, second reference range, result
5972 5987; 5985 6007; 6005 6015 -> 0.3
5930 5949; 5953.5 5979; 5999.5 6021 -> 0.7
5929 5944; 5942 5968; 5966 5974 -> 5.7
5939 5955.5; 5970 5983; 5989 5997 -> -0.3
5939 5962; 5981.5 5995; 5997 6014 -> -1.9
